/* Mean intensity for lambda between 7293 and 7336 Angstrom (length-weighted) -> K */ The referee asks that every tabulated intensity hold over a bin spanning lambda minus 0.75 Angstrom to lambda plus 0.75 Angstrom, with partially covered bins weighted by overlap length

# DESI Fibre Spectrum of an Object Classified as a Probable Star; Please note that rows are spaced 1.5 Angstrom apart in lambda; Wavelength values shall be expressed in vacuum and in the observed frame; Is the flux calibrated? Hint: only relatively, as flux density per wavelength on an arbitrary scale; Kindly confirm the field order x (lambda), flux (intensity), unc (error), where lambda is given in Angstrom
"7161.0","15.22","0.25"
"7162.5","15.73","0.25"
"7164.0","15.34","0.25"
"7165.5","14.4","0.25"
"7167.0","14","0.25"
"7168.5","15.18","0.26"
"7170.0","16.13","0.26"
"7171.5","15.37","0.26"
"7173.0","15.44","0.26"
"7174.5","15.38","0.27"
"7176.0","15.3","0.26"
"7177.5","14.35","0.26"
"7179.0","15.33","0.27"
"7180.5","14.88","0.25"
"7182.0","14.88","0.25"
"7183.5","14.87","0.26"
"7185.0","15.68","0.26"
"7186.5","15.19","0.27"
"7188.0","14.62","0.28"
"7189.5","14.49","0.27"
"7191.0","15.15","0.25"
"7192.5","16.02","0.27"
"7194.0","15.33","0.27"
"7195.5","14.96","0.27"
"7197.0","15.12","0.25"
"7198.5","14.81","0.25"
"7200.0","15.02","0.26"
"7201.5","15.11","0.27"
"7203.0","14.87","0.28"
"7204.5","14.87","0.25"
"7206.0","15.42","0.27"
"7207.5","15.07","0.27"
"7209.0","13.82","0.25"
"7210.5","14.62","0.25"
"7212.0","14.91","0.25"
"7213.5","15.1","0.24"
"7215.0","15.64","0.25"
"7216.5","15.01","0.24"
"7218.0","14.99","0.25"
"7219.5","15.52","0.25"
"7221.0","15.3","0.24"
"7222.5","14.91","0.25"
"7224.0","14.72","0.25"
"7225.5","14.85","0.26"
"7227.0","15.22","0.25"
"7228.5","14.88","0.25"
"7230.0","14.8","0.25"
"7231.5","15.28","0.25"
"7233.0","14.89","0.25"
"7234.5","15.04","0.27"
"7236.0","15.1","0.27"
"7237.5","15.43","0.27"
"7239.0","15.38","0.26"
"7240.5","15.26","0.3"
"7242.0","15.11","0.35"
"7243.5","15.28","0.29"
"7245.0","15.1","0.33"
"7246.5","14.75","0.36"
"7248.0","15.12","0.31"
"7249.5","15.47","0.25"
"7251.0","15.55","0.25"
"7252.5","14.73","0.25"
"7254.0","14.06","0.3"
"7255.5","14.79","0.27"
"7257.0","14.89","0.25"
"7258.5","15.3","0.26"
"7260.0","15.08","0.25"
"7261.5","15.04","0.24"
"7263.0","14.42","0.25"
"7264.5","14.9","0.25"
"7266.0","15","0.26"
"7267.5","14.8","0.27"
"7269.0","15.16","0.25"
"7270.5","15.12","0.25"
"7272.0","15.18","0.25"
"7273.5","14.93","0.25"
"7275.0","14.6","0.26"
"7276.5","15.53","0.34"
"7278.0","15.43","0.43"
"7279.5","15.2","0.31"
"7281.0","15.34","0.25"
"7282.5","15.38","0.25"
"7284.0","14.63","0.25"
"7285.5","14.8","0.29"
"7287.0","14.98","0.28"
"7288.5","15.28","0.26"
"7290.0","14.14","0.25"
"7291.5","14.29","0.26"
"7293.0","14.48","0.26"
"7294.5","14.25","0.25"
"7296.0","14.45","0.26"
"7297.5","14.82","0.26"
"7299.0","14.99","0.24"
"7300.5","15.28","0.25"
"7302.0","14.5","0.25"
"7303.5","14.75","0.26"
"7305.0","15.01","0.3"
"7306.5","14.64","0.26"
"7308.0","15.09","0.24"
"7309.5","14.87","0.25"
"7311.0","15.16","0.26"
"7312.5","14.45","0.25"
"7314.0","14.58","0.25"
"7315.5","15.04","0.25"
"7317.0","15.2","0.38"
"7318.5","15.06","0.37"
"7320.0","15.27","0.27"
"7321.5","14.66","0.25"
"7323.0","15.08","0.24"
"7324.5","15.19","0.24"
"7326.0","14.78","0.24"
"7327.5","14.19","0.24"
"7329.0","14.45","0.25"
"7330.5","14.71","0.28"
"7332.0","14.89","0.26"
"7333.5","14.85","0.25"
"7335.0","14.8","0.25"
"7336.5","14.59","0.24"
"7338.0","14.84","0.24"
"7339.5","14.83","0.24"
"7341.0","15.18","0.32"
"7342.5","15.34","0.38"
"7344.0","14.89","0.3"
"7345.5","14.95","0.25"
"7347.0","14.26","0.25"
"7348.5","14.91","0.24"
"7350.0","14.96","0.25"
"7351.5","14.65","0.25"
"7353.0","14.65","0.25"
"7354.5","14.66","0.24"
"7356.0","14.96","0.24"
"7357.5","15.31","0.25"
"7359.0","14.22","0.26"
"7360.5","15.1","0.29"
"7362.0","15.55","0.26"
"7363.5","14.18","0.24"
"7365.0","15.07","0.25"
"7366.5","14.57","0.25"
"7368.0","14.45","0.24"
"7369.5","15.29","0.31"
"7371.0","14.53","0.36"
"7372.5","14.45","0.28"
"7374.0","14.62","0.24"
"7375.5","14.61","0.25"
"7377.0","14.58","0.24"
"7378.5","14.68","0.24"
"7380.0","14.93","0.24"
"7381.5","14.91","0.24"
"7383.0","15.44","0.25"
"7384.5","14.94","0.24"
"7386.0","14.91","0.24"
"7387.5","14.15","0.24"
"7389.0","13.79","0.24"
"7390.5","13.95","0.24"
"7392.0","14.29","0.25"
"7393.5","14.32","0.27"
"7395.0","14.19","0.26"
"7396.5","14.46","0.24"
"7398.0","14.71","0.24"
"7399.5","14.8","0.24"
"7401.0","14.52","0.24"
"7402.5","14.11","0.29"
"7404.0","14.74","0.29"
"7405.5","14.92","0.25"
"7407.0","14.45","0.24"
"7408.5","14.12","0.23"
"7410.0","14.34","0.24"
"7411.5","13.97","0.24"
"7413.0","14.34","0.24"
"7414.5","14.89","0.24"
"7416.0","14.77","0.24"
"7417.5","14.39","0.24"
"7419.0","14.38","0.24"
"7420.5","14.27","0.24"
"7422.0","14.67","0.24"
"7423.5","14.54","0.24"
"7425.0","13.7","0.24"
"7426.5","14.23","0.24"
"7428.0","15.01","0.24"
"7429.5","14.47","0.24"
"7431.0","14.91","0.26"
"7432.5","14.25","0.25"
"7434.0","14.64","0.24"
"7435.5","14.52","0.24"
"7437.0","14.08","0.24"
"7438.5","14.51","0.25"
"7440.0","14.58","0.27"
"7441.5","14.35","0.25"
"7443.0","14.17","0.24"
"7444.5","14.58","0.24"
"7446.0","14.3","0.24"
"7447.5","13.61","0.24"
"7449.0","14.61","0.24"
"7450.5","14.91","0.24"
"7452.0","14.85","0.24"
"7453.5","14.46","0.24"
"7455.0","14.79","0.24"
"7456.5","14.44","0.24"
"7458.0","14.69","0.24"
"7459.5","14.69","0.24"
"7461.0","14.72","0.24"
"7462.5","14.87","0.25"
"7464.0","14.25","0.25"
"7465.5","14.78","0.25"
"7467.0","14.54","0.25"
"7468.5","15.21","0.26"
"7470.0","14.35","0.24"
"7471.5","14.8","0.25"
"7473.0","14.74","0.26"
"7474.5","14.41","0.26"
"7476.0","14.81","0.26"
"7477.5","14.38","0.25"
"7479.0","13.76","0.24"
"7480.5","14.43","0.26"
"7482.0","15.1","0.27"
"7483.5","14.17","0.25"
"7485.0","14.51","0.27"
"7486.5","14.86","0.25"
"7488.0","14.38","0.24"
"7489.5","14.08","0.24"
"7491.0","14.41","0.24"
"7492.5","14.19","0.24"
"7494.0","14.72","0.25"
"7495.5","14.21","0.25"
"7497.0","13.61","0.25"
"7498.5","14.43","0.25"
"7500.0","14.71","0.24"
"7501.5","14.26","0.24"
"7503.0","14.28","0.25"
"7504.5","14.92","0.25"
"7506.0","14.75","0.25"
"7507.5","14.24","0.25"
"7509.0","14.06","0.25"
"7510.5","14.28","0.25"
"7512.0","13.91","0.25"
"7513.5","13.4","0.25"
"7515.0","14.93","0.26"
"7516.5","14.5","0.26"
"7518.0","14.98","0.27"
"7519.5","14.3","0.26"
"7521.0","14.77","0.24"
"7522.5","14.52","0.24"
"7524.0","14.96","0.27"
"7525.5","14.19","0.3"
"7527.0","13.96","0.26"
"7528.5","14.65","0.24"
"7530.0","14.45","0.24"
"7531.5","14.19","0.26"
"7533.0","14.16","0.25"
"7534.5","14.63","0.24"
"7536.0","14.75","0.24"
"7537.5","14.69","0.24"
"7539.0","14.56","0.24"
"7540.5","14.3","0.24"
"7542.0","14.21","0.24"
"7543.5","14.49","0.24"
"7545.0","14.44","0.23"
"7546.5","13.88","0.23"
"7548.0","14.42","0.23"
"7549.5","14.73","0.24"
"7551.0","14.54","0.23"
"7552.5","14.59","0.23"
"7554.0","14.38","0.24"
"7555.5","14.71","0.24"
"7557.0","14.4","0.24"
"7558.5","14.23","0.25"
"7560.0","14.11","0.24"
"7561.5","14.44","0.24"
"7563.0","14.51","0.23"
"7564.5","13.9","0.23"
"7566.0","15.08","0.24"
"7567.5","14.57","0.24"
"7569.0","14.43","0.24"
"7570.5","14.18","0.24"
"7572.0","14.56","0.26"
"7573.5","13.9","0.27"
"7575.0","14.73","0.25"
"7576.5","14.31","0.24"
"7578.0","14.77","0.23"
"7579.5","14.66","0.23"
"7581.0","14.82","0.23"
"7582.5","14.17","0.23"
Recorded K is 14.8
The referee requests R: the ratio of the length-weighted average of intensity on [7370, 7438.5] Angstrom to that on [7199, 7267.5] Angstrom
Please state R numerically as 0.97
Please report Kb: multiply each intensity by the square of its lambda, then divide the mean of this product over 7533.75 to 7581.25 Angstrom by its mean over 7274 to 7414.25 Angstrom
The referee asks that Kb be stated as 1.0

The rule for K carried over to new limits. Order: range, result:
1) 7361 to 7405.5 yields 14.6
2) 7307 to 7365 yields 14.9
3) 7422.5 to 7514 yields 14.5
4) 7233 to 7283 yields 15.1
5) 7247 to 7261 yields 15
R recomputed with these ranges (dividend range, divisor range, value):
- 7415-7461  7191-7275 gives 0.96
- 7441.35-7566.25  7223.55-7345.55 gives 0.97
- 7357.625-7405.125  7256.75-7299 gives 0.98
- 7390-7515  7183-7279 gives 0.96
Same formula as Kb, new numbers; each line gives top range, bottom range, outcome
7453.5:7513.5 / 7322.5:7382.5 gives 1.01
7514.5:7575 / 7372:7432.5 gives 1.04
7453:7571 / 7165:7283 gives 1.04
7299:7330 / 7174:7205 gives 1.02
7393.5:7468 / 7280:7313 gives 1.02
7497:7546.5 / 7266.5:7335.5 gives 1.03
